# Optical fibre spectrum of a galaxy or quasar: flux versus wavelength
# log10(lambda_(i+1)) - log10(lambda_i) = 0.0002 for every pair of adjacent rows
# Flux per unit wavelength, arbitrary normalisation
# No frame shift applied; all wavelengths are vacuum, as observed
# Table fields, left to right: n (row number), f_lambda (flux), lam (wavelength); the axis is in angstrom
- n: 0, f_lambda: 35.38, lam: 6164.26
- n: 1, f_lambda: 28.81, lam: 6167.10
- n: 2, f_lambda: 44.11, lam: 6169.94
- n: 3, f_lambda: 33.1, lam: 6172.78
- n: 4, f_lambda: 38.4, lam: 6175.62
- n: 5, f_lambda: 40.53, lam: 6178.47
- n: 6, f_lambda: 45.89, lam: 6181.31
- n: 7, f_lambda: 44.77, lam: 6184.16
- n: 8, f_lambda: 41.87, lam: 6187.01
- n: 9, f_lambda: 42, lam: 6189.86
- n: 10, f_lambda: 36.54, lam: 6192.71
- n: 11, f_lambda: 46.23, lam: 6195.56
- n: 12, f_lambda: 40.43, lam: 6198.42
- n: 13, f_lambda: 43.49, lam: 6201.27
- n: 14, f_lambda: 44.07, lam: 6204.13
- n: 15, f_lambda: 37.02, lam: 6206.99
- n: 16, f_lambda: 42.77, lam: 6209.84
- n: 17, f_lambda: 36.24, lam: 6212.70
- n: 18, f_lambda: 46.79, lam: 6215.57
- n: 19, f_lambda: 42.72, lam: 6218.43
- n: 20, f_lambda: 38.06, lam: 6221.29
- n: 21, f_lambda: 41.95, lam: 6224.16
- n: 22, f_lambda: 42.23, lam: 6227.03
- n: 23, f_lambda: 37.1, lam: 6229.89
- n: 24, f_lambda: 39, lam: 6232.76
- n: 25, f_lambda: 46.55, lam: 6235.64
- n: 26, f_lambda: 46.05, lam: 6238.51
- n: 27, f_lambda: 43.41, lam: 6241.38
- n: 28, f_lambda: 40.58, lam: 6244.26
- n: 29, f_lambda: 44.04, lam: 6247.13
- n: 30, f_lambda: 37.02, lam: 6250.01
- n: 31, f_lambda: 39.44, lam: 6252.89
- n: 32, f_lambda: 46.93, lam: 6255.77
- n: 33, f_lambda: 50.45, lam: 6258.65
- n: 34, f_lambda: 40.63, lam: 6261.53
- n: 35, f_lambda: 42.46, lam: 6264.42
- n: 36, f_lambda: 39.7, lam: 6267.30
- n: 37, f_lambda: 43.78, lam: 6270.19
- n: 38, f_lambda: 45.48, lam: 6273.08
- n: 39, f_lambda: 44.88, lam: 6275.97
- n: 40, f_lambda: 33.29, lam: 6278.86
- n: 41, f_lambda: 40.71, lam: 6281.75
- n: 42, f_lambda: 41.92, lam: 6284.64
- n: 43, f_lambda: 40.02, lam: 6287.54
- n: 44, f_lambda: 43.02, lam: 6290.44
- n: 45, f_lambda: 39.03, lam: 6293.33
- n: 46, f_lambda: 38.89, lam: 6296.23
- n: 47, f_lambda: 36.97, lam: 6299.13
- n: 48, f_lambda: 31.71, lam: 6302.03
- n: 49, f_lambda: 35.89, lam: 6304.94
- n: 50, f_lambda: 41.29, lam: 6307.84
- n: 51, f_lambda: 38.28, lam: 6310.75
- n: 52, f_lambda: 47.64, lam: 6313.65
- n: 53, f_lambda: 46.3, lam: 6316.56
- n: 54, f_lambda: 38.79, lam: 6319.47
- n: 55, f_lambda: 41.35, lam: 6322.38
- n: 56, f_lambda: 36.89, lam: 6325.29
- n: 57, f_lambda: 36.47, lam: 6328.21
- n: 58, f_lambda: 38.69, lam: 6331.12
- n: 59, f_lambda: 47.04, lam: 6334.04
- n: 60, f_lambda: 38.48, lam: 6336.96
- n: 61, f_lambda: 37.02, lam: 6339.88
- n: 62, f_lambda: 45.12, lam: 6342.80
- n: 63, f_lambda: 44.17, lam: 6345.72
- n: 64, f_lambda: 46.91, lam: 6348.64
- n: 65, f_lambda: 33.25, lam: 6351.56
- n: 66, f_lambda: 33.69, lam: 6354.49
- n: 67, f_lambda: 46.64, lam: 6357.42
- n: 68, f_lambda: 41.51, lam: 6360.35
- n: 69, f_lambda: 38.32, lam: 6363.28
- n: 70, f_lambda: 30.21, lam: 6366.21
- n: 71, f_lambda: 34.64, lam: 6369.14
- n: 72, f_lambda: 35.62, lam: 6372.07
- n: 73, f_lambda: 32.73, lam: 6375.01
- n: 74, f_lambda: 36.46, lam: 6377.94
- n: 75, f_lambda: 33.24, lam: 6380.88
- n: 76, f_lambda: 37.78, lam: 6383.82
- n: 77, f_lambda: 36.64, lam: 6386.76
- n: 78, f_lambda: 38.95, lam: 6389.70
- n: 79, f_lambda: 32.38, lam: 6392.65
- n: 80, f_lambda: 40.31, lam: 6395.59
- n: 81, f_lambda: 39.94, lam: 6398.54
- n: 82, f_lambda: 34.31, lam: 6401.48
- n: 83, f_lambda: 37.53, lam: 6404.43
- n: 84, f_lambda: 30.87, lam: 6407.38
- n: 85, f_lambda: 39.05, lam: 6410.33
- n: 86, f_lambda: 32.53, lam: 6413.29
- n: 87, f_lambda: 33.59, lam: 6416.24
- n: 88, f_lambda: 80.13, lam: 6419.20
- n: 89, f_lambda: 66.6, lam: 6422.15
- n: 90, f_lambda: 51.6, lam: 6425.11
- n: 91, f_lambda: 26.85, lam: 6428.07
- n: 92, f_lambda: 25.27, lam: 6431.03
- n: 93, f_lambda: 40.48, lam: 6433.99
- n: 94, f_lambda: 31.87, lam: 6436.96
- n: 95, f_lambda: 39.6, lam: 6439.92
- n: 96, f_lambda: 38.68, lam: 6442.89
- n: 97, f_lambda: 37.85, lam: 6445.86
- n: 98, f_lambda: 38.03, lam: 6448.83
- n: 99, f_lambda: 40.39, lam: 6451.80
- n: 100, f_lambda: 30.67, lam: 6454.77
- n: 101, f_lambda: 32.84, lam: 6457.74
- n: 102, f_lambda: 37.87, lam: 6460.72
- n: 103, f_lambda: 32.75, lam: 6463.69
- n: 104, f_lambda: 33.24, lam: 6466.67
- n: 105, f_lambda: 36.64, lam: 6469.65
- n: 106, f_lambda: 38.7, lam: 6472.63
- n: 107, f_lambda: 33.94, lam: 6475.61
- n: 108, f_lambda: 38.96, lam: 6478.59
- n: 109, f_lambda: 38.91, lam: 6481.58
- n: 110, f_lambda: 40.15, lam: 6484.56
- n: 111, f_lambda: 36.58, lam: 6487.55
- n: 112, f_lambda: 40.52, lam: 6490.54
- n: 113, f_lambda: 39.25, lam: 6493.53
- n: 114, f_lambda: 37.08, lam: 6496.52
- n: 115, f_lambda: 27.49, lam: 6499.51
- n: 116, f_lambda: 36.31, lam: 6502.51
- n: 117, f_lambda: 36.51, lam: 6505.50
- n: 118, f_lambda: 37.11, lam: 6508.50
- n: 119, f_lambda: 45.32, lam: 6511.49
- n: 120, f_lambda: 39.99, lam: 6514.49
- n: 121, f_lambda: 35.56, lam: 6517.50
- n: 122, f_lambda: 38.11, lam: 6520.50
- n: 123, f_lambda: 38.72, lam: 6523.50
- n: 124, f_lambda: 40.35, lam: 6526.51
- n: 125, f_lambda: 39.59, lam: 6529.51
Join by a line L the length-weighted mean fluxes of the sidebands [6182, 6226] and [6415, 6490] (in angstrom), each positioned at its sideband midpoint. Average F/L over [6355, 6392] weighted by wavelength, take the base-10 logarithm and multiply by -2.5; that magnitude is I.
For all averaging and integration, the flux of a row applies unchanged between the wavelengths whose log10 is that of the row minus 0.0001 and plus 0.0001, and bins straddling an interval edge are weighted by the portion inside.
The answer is 0.10 mag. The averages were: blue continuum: 41.7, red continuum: 39.3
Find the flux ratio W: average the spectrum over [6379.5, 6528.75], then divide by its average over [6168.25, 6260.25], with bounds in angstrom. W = 0.9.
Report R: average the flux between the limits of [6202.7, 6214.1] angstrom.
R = 40.1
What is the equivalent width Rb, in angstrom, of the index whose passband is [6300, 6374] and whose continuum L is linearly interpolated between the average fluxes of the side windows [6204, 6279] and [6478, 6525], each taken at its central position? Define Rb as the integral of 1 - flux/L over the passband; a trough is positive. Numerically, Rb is 2.1 angstrom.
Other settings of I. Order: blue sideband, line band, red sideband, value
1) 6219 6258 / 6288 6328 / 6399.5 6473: 0.03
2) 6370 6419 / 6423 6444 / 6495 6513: -0.01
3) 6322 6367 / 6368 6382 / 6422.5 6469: 0.13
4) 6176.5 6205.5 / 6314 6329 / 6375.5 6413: -0.06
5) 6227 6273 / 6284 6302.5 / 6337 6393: 0.05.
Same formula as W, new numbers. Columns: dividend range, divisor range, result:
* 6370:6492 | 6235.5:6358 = 0.93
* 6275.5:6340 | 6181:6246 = 0.95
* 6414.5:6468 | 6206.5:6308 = 0.97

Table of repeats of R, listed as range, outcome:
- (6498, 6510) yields 34.4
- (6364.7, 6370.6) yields 32.5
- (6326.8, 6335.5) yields 40.8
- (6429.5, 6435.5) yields 32.8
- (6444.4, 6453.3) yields 38.8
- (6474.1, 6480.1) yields 36.5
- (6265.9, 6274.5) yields 43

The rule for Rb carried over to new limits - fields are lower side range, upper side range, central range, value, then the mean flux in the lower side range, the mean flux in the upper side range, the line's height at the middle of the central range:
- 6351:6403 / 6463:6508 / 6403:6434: -4.90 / 36.5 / 36.5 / 36.5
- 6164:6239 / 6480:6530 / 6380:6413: 2.27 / 40.8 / 38.1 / 39.1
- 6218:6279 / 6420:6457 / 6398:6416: 2.12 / 42.3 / 39.6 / 40.1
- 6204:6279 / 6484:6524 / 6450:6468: 1.75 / 42.1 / 37.7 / 38.4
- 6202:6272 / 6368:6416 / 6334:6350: -2.10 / 42.1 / 35.8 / 37.8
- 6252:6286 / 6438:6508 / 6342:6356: -0.07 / 42.5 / 36.6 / 40.2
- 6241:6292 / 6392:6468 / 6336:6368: 0.63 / 42.1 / 38.7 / 40.3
